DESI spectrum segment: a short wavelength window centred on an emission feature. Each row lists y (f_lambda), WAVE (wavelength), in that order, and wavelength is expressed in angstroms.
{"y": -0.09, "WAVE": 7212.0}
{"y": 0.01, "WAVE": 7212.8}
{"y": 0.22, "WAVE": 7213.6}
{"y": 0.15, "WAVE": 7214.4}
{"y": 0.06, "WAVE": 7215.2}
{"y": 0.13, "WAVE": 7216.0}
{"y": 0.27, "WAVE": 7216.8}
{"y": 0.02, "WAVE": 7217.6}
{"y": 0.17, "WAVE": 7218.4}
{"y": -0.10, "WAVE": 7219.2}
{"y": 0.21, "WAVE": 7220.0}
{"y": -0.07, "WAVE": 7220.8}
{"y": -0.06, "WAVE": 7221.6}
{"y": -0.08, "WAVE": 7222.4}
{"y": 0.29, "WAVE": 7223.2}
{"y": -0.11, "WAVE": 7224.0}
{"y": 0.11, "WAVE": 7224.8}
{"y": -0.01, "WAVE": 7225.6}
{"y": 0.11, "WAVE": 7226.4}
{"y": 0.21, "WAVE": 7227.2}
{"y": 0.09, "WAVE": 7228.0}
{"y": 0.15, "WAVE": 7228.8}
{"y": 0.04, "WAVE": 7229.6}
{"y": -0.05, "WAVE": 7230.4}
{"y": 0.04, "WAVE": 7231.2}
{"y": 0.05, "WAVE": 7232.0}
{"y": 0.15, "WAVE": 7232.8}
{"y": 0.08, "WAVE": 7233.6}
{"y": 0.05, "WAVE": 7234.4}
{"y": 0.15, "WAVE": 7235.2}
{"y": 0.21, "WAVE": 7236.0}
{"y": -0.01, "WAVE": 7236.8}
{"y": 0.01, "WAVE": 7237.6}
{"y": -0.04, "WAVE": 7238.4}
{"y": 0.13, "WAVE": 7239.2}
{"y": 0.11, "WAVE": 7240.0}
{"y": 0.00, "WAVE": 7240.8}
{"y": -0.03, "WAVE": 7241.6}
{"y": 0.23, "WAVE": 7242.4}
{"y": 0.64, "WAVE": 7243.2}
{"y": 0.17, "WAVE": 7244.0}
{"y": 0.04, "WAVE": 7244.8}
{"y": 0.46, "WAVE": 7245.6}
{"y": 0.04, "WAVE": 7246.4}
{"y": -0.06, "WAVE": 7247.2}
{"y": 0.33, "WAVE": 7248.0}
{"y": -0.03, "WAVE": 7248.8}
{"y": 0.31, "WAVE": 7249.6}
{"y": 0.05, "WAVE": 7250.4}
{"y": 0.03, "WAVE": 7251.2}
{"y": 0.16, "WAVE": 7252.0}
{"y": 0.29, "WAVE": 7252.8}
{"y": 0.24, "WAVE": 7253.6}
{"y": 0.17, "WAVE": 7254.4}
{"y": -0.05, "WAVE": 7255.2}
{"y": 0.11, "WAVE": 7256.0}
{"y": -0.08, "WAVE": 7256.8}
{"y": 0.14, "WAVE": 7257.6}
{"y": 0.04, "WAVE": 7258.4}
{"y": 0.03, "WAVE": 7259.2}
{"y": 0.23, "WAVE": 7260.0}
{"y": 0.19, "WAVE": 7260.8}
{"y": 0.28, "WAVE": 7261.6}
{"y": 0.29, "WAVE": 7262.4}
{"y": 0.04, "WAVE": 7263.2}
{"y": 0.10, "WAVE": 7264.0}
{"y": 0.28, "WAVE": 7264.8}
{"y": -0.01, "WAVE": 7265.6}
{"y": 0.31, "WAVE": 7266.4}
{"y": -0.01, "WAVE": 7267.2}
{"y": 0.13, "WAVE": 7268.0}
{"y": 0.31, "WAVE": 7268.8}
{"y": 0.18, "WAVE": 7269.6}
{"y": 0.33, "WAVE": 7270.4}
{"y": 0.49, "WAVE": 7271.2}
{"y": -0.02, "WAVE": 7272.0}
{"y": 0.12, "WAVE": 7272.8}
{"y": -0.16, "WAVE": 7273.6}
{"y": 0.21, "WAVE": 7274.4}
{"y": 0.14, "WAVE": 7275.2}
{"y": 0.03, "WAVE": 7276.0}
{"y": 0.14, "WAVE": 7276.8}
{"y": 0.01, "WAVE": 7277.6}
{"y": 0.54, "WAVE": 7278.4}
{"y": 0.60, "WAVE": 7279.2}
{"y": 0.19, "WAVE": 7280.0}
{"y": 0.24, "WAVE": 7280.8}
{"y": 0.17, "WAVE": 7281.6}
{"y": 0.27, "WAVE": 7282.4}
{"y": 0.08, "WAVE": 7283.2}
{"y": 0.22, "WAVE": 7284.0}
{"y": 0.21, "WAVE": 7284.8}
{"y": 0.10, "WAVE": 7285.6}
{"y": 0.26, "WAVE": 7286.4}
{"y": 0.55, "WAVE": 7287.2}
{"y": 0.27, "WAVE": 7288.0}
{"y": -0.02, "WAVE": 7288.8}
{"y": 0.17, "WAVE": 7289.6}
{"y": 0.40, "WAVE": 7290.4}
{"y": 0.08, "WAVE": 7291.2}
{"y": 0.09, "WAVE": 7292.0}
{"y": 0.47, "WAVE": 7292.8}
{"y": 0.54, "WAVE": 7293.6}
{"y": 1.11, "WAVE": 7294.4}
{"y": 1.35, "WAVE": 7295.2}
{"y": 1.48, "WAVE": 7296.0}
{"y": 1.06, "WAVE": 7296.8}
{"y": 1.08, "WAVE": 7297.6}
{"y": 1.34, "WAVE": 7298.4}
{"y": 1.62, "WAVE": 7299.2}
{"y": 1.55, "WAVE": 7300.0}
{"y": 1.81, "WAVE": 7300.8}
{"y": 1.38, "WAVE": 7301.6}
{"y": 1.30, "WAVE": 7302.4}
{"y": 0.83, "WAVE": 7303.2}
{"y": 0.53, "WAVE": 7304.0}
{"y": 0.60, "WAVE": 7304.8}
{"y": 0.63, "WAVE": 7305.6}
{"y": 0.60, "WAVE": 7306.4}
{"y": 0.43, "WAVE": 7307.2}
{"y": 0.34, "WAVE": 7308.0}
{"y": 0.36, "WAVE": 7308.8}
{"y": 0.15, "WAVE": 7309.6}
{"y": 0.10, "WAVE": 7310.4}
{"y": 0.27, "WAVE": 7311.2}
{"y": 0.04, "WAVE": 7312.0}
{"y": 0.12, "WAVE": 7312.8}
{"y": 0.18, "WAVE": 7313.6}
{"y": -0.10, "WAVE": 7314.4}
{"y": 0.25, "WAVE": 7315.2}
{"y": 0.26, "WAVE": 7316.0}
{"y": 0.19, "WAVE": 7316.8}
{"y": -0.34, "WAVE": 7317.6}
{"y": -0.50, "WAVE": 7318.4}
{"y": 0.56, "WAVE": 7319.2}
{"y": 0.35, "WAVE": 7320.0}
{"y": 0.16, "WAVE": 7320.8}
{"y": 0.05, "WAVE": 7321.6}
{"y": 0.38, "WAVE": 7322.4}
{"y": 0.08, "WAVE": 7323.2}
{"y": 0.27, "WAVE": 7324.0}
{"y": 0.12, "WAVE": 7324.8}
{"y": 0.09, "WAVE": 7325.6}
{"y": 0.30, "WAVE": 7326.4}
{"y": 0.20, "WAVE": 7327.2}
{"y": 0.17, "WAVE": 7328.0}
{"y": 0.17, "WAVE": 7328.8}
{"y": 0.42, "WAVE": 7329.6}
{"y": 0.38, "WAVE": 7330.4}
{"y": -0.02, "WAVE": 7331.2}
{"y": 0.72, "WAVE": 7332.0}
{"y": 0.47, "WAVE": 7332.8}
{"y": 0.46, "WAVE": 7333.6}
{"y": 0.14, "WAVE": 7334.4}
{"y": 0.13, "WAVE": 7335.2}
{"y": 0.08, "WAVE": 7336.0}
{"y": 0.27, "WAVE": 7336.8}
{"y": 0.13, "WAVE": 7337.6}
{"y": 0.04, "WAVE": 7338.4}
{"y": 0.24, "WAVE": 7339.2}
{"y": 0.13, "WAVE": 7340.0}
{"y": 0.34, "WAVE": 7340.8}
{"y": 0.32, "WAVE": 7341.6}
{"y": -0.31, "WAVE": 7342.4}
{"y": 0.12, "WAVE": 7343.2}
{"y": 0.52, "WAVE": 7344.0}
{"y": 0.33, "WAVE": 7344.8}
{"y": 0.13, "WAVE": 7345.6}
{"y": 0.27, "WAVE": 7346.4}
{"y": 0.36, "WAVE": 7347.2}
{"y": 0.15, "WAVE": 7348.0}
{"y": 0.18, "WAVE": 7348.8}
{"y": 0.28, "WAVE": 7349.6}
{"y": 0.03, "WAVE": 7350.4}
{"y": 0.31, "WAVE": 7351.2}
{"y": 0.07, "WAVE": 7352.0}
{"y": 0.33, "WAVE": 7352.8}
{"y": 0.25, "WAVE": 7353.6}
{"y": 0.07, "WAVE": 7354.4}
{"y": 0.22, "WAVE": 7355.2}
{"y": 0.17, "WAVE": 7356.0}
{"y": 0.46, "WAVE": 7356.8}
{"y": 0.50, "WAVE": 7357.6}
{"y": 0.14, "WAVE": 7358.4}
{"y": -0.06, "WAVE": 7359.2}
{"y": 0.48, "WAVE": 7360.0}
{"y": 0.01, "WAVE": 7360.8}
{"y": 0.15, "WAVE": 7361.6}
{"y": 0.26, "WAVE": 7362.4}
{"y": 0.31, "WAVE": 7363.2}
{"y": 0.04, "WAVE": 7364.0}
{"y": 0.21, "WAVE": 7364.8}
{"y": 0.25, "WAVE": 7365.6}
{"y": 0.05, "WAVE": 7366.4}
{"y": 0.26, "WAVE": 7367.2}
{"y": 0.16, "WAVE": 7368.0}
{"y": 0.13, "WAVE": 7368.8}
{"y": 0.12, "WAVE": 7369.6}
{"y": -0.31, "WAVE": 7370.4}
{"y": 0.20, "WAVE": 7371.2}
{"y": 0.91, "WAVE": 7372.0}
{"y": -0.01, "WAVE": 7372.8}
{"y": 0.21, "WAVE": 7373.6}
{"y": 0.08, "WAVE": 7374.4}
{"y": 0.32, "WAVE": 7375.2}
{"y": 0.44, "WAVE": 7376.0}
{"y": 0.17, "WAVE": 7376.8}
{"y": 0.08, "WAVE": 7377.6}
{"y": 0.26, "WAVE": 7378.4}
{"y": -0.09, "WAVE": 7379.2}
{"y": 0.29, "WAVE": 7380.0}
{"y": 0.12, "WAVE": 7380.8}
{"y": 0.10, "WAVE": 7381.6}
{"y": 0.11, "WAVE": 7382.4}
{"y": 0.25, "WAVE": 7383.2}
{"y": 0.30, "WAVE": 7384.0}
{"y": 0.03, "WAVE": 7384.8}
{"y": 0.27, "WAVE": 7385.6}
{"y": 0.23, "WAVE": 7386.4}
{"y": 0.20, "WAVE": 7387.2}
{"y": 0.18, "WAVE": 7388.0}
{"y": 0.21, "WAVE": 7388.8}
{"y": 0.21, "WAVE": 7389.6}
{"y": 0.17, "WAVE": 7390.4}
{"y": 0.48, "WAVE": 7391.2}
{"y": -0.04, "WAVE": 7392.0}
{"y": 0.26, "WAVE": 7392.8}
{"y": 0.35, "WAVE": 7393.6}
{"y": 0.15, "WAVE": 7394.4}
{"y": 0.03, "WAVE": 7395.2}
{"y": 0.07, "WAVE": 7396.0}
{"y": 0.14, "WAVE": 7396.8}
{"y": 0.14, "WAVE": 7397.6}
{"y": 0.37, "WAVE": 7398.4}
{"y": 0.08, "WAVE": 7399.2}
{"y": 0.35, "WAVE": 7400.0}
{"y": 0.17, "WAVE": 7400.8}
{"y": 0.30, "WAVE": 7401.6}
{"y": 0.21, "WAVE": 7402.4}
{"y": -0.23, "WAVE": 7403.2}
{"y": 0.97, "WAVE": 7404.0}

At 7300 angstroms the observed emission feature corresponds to [O II]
